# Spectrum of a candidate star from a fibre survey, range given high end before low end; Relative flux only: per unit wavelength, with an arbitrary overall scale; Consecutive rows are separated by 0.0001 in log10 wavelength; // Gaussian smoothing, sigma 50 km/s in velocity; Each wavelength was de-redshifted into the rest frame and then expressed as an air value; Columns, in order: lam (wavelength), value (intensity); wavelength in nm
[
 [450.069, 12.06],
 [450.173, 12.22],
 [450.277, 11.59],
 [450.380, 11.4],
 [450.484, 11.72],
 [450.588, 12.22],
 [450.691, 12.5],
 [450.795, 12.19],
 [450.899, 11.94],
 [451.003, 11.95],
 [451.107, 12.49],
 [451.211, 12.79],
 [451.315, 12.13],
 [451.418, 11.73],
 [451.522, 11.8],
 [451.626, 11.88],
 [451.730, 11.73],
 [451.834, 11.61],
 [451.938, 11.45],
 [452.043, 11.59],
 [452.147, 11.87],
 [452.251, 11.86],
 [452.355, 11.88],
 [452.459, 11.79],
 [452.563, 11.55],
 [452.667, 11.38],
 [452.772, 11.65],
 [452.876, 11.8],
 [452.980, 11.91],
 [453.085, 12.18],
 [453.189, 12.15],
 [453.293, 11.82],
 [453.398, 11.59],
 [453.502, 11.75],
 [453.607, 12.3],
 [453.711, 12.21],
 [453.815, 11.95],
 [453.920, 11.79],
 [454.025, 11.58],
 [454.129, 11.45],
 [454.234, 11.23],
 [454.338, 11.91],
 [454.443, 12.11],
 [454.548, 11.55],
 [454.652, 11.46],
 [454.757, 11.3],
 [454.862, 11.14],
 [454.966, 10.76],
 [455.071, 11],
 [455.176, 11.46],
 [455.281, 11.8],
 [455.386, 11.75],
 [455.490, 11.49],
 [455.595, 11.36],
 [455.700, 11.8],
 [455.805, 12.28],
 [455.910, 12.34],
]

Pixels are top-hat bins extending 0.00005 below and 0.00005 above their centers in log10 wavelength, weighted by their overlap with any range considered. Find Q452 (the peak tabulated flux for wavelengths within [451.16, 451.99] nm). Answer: 12.79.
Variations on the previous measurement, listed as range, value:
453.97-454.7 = 12.11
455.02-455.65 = 11.8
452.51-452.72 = 11.55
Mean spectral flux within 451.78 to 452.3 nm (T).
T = 11.7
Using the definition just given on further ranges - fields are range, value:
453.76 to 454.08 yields 11.8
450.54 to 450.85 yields 12.3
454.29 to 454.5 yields 12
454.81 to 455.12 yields 11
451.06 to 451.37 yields 12.5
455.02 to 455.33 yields 11.4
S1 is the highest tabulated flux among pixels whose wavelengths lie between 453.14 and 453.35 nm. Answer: 12.15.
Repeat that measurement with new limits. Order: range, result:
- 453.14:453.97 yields 12.3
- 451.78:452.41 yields 11.88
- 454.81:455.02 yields 11.14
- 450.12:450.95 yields 12.5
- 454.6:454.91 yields 11.46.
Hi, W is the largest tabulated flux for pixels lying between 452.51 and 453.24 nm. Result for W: 12.18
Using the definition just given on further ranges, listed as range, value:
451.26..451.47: 12.13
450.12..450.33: 12.22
